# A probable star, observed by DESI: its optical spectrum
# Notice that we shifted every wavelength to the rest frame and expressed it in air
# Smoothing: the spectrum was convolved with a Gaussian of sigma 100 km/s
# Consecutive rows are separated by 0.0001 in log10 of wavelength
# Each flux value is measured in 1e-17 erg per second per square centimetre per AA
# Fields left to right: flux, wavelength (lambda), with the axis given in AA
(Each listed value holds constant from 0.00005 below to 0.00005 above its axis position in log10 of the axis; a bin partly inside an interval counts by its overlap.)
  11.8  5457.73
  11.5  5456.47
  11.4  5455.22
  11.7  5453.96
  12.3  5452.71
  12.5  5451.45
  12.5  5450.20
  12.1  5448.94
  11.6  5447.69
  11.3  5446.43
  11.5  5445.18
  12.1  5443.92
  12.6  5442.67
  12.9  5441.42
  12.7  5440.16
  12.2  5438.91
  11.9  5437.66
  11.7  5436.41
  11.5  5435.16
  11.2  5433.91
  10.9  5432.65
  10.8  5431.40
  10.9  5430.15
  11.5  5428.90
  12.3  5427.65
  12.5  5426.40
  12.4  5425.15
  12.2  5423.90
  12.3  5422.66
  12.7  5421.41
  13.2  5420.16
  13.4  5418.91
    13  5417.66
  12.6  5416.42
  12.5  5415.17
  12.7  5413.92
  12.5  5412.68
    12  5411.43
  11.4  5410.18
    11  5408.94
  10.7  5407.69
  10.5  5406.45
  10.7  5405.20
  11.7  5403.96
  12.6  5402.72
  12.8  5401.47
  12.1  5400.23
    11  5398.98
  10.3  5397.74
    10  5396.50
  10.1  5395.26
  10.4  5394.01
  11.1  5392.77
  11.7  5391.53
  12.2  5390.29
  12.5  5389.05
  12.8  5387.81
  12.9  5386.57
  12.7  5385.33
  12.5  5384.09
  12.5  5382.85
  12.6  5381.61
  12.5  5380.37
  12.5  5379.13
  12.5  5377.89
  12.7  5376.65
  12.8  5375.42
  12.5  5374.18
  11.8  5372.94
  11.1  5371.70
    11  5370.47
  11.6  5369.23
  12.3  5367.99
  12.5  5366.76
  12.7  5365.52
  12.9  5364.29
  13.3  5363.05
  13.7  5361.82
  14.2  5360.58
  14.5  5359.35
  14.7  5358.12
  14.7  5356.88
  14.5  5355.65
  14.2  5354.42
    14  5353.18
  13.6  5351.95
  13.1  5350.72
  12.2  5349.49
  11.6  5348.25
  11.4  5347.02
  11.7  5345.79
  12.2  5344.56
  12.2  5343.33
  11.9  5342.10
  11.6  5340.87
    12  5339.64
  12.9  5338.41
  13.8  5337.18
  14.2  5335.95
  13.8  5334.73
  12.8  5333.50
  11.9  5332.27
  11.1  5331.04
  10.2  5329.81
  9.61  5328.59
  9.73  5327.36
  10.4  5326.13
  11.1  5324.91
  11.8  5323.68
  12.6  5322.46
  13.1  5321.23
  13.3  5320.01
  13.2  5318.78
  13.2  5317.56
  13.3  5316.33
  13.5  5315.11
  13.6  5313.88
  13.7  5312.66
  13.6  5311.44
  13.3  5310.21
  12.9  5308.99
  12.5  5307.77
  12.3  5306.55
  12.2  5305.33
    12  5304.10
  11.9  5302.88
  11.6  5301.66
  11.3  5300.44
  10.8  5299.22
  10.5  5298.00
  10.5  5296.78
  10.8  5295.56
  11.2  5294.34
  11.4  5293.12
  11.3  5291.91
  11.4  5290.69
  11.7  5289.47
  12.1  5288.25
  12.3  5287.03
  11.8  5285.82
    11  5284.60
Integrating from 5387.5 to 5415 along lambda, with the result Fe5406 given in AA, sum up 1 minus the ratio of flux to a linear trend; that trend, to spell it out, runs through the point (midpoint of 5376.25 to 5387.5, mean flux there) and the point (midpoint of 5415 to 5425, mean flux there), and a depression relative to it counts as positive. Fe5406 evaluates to 2.6 AA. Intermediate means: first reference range 12.6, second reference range 12.7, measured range 11.5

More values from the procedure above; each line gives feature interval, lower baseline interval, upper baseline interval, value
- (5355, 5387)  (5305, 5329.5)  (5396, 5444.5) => -1.84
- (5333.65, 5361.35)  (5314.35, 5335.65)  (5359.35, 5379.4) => -1.81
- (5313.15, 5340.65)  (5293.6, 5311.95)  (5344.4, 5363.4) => 0.49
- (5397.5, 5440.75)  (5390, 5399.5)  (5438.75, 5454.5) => -1.81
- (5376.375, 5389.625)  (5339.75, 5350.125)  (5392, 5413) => -1.36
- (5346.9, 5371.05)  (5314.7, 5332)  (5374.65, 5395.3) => -2.21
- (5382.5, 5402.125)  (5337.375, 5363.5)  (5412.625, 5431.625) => 1.47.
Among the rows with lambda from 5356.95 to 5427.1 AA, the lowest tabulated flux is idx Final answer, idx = 10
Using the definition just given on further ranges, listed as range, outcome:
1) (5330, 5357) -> 11.1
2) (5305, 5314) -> 12.2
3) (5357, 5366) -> 12.7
